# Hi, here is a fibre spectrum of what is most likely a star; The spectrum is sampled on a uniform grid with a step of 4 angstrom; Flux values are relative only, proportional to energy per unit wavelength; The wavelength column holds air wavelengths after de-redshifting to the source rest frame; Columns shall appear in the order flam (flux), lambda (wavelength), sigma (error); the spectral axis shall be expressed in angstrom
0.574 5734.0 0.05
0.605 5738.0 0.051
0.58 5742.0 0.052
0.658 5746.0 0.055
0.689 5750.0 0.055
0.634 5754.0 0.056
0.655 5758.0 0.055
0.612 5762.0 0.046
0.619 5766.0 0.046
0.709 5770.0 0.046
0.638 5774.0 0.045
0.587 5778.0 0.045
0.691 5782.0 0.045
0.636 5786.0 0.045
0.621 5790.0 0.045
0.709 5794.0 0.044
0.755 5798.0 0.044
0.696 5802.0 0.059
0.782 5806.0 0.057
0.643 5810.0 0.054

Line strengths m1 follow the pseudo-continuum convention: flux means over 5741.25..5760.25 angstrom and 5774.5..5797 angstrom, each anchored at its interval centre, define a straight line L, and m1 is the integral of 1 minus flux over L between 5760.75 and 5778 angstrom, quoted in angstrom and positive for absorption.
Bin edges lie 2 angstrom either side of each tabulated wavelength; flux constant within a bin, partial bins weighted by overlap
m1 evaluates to 0.3 angstrom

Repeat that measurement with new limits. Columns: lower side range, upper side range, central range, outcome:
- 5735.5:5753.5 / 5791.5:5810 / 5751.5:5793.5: 2.05 angstrom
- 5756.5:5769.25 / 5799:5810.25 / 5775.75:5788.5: 0.71 angstrom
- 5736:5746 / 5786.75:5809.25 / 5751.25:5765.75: 0.02 angstrom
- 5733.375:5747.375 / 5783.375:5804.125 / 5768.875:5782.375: 0.17 angstrom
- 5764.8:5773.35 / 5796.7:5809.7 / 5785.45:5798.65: 0.59 angstrom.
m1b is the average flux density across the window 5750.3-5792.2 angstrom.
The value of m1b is 0.643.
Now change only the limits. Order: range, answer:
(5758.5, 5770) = 0.637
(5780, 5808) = 0.699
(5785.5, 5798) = 0.674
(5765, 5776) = 0.659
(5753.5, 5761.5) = 0.64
